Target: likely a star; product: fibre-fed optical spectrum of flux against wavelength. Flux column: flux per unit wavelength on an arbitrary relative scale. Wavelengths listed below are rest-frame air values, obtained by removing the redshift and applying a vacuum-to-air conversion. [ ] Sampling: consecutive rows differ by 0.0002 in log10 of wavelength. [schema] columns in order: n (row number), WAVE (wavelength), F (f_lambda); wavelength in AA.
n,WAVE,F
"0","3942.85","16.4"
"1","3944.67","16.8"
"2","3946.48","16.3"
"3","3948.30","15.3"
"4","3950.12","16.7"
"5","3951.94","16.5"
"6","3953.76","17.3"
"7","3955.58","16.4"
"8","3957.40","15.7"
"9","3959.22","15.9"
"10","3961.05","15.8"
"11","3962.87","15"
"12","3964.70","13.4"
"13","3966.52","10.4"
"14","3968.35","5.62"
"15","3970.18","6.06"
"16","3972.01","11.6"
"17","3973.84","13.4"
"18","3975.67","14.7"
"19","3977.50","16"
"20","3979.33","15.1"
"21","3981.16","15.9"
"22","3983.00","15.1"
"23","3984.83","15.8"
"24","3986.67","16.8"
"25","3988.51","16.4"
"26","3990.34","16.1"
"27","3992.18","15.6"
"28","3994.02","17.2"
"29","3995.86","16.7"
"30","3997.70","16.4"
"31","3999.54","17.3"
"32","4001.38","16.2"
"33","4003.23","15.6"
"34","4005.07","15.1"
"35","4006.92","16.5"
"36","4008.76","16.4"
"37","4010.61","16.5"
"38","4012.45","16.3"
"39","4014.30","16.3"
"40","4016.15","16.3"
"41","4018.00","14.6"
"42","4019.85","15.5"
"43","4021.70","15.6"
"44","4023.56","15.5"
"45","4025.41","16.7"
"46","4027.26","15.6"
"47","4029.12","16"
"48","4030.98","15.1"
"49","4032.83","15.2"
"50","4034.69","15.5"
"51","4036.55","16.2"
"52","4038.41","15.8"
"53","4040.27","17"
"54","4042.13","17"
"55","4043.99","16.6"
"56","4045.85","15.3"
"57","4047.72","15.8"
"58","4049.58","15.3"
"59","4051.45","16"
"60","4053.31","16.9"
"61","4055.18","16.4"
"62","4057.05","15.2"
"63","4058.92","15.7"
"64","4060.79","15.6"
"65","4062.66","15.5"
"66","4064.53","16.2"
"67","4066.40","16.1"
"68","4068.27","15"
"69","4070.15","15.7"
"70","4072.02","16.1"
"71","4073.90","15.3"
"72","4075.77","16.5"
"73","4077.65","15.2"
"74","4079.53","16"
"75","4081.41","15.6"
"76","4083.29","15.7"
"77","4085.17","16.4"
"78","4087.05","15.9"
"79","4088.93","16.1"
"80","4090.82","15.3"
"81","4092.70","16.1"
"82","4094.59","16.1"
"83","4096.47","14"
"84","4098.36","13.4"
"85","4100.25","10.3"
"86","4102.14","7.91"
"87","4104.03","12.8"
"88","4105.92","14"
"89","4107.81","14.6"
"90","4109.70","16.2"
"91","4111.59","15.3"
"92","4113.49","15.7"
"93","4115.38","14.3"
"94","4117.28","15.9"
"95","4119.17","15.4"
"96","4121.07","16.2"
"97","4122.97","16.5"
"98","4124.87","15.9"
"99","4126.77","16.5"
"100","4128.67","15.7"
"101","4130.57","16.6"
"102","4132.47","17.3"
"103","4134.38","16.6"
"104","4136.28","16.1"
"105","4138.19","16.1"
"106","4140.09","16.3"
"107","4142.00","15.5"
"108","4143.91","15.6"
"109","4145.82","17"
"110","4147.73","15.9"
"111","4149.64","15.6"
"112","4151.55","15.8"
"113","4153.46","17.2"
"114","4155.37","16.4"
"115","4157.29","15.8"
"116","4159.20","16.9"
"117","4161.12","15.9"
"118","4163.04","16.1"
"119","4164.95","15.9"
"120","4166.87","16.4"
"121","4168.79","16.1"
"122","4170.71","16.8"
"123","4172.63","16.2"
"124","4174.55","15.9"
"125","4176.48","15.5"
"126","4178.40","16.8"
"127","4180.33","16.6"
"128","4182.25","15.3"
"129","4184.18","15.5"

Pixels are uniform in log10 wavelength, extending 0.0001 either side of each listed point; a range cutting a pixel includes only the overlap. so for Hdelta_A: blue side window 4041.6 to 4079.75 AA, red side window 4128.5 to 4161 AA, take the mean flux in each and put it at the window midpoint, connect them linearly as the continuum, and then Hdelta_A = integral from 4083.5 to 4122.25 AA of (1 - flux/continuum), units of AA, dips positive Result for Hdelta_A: 3.5 AA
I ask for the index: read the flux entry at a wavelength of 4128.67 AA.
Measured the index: 15.7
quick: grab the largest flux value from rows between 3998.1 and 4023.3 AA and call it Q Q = 17.3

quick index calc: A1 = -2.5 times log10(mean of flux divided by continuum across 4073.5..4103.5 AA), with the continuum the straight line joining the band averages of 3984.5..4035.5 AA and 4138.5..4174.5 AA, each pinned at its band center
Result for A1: 0.10 mag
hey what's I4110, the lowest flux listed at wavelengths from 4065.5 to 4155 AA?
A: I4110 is 7.91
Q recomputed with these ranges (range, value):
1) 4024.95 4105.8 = 17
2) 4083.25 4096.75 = 16.4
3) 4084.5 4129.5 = 16.5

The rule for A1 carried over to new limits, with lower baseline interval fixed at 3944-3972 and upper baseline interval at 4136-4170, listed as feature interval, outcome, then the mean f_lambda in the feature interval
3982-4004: -0.127 mag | 16.3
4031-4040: -0.057 mag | 15.7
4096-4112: 0.195 mag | 13.1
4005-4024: -0.087 mag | 15.9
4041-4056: -0.078 mag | 16.2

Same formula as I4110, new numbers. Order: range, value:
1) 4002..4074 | 14.6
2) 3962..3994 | 5.62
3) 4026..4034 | 15.1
